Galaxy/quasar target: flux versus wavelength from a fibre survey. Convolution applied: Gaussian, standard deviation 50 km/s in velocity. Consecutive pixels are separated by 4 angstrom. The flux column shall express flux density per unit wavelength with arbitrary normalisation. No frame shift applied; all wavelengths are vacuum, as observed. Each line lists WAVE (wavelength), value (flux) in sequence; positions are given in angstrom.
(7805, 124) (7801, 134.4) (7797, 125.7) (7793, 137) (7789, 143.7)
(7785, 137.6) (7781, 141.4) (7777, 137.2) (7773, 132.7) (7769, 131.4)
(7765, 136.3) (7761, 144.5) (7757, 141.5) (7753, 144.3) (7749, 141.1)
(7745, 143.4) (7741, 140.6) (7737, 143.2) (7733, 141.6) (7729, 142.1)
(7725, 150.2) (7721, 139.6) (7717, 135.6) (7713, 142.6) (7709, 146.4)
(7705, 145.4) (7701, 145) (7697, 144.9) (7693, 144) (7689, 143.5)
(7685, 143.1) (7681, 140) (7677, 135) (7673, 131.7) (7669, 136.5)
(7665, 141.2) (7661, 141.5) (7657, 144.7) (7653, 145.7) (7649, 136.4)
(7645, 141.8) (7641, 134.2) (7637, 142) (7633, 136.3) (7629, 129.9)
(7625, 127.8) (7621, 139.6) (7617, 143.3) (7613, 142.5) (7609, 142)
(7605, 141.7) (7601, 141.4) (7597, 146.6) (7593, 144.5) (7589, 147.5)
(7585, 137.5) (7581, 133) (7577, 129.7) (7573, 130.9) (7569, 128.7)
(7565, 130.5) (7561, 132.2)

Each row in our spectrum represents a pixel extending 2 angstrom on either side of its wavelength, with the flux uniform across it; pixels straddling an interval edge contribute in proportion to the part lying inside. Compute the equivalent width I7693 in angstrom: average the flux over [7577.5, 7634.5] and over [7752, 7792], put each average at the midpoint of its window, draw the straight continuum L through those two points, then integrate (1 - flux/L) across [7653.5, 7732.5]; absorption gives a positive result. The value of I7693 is -1.5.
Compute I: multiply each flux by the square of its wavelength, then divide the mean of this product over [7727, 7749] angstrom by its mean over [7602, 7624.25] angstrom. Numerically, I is 1.04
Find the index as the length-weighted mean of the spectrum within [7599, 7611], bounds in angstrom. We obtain 142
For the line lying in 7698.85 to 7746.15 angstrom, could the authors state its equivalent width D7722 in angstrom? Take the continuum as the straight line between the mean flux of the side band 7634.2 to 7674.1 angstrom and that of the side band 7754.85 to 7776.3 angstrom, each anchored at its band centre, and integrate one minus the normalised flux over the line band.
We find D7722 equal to -1.6 angstrom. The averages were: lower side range 140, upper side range 137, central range 143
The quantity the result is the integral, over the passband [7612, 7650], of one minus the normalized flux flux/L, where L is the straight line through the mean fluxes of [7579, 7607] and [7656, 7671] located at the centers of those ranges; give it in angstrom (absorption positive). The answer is 1.1 angstrom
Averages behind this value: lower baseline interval 142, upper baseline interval 141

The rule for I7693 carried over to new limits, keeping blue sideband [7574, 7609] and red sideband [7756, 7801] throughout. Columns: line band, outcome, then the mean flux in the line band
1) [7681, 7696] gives -0.5 angstrom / 143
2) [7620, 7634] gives 0.7 angstrom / 133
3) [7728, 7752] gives -0.8 angstrom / 142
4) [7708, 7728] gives -0.7 angstrom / 143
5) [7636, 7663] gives -0.3 angstrom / 141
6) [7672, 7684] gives 0.2 angstrom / 137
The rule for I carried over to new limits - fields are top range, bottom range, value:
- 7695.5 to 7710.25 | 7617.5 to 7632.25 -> 1.11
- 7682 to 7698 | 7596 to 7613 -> 1.03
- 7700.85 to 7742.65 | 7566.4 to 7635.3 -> 1.07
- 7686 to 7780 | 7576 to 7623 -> 1.04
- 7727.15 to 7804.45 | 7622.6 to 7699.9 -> 1.02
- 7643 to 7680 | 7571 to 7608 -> 1.02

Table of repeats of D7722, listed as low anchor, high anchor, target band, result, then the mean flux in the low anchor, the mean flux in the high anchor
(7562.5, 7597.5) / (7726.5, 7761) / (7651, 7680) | 0.0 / 136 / 142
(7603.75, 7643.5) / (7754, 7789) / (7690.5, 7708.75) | -0.9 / 138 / 138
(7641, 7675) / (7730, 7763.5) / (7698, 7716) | -0.4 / 140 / 142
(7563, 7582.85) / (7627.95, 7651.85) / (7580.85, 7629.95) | -2.4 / 131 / 137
